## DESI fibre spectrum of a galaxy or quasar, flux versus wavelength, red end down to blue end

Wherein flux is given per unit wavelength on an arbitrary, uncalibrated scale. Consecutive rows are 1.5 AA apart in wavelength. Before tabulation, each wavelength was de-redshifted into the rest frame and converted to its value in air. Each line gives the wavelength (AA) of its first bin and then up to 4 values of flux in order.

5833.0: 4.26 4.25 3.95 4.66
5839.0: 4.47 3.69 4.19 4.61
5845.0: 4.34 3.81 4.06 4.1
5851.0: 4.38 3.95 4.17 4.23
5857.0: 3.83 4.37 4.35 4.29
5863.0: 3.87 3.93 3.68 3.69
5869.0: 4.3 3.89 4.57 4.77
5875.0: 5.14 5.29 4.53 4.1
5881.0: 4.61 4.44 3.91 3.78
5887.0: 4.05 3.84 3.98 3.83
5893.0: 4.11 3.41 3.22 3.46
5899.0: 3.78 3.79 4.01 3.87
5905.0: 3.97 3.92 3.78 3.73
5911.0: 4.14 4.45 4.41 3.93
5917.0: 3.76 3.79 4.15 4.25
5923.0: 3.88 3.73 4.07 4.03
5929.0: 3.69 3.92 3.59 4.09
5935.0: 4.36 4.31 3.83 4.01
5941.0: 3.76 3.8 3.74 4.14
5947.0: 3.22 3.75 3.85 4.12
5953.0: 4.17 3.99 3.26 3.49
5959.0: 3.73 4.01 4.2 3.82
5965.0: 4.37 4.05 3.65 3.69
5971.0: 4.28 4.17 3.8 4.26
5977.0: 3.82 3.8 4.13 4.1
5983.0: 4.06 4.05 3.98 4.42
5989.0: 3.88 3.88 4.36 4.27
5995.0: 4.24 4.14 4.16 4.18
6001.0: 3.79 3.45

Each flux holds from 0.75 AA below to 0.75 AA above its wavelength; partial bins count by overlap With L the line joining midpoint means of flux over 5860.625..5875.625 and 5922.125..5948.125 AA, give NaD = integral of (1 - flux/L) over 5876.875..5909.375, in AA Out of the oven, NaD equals 1.2 AA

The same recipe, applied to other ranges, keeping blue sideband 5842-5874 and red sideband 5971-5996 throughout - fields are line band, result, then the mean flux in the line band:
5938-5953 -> 1.0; 3.84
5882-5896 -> 0.9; 3.88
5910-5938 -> 0.6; 4.02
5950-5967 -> 0.7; 3.92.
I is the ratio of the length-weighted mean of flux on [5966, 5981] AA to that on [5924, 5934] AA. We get 1.02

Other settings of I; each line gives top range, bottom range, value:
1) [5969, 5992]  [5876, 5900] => 1.01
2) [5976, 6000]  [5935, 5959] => 1.07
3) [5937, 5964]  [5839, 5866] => 0.93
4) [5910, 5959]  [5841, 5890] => 0.93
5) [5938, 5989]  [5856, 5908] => 0.96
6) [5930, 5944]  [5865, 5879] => 0.90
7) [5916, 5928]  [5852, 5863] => 0.95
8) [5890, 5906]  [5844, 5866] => 0.91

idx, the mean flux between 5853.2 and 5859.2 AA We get 4.15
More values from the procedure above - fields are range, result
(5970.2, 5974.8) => 4.08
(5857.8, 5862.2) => 4.34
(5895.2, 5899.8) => 3.49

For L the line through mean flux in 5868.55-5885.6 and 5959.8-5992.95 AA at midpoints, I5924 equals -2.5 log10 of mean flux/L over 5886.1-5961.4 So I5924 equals 0.10 mag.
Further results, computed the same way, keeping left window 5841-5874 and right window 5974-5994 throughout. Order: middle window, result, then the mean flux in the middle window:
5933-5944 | 0.025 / 4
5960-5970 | 0.027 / 3.98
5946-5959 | 0.096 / 3.74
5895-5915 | 0.063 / 3.88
